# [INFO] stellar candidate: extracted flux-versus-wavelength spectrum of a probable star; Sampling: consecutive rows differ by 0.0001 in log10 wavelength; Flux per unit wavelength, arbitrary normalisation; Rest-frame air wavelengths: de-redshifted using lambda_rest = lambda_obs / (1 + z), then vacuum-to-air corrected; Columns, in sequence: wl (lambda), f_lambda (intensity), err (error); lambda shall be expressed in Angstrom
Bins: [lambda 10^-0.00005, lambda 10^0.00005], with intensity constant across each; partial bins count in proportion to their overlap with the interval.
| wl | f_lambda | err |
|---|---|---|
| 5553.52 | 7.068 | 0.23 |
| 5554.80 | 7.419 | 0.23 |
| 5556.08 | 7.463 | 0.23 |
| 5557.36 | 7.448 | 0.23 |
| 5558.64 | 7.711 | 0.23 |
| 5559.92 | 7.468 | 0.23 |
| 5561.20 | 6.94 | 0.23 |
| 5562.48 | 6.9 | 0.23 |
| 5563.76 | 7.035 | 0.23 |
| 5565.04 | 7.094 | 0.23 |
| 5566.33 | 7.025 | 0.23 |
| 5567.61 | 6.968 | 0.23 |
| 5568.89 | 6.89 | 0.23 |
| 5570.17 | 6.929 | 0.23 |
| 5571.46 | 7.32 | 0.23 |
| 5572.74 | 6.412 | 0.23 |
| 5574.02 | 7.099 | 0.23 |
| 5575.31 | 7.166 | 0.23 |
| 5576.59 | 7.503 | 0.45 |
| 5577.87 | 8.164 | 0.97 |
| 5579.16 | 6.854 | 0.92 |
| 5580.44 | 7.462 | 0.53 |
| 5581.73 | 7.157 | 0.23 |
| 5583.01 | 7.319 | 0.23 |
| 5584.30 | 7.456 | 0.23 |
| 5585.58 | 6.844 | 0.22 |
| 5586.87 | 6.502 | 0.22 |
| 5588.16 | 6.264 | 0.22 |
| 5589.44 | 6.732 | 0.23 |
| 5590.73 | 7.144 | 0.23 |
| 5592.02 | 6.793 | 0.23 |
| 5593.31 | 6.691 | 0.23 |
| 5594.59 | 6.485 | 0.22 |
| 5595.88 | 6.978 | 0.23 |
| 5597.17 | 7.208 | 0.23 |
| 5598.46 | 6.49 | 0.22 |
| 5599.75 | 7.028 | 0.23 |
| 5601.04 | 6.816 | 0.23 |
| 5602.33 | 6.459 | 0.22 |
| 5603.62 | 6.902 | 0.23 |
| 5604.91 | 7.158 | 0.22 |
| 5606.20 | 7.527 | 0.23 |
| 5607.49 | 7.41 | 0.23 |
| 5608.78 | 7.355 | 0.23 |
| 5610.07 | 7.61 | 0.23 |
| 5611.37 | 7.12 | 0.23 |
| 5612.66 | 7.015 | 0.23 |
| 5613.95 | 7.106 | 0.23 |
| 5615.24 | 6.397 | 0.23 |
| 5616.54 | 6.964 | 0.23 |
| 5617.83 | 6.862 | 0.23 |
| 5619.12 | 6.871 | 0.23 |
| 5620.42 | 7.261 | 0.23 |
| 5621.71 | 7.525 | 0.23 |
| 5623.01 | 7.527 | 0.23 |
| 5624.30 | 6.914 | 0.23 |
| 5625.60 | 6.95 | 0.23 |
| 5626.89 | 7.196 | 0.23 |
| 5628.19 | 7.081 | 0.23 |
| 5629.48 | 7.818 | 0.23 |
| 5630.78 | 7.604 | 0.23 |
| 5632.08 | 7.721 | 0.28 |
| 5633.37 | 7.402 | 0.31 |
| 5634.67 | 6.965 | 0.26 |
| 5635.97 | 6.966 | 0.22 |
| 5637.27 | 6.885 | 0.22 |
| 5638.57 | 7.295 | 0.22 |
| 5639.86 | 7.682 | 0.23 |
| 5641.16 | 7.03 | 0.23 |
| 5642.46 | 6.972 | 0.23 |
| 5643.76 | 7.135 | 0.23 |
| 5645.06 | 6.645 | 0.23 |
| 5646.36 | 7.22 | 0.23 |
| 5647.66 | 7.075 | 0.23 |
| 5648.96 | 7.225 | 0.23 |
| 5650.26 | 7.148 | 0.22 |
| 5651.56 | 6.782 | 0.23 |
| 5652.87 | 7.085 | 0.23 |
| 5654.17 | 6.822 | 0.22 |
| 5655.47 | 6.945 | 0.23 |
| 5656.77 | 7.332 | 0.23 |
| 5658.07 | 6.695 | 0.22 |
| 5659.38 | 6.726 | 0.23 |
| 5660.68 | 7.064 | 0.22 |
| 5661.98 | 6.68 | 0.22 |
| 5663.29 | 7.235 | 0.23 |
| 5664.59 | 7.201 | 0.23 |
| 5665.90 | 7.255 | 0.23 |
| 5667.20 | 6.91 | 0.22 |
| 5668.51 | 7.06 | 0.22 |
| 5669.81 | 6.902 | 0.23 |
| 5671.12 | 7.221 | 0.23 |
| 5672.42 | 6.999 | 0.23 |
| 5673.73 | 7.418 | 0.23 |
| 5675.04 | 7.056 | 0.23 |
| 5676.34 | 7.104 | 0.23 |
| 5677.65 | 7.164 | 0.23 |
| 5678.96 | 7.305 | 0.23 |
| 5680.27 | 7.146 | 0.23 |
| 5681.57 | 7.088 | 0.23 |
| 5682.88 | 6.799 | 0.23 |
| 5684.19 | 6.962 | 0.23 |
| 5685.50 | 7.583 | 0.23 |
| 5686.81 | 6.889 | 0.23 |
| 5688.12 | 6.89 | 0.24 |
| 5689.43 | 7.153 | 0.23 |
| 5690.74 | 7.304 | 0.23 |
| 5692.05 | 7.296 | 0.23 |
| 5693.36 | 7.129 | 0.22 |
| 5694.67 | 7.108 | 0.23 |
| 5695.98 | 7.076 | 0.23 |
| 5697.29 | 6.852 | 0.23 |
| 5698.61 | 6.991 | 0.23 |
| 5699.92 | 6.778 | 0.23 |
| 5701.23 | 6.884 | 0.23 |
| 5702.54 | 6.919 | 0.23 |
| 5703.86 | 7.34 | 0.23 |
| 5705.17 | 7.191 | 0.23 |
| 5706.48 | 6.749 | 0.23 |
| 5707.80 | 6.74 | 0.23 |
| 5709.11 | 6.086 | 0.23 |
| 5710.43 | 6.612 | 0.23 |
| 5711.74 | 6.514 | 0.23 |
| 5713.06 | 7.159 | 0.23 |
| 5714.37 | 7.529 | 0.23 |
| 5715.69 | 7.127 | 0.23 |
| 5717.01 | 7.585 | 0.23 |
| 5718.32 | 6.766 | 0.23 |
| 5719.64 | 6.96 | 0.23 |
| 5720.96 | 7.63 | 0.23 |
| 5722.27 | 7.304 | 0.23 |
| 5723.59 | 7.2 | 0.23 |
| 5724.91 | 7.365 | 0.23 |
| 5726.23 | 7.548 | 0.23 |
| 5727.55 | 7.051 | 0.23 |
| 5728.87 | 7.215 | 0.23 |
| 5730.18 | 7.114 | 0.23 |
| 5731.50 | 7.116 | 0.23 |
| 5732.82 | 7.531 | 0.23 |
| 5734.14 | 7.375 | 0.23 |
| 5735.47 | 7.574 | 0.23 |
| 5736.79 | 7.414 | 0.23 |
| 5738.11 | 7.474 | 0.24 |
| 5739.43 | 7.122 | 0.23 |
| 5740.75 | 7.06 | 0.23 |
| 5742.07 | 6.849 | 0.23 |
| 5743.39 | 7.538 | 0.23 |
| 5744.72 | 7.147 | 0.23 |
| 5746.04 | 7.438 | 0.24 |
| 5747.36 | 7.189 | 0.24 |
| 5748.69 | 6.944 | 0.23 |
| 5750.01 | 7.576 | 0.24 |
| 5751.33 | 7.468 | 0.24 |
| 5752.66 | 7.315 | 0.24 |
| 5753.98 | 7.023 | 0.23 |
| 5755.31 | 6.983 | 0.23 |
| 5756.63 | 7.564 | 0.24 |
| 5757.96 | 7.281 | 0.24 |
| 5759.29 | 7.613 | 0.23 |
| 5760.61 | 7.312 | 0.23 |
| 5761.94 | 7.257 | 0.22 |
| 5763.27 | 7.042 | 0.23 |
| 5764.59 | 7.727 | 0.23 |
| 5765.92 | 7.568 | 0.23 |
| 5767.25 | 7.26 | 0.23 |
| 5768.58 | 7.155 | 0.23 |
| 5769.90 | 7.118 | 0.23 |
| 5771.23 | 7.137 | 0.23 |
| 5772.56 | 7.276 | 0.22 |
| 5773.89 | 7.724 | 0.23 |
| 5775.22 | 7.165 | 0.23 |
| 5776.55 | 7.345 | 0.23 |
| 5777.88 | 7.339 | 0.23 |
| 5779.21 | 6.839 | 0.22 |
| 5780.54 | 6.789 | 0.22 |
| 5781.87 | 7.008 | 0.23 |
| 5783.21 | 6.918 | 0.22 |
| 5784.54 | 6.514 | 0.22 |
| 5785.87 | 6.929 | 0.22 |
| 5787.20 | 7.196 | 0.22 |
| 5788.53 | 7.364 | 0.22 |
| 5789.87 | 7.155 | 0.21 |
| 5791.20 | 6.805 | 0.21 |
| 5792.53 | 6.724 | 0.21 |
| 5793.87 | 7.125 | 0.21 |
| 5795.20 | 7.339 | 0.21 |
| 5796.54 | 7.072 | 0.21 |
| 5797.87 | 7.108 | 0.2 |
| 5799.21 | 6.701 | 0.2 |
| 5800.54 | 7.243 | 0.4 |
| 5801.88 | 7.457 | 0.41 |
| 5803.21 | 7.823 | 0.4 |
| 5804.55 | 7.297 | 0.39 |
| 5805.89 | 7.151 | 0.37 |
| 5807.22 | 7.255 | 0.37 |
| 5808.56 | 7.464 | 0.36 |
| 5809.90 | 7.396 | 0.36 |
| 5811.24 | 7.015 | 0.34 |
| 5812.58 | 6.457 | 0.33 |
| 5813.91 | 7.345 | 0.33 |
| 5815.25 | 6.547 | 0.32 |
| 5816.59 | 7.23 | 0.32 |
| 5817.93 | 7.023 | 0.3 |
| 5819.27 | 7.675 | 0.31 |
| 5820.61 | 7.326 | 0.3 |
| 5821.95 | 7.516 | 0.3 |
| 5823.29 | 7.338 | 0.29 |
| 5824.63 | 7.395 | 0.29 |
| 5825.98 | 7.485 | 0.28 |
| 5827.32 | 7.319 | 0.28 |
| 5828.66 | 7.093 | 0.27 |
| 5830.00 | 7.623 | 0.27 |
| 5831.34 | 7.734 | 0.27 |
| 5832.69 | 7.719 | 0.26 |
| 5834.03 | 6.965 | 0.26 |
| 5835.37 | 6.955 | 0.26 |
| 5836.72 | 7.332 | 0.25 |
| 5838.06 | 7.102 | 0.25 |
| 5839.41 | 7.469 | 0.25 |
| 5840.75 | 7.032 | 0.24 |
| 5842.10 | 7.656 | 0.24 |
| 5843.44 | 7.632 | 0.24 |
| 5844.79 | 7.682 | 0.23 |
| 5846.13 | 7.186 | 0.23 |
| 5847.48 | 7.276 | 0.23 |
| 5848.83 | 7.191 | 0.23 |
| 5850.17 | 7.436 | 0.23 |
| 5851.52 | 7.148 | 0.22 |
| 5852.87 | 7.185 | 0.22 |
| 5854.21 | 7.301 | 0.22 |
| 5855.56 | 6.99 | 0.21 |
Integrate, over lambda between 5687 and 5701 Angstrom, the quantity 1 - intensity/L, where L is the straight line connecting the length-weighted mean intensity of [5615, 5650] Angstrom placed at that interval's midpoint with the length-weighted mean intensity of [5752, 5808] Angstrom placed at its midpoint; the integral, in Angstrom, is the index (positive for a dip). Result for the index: 0.3 Angstrom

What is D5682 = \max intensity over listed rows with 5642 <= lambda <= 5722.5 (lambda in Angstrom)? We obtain 7.63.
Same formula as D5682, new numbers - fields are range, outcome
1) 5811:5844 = 7.734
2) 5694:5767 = 7.727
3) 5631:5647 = 7.721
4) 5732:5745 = 7.574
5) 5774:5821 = 7.823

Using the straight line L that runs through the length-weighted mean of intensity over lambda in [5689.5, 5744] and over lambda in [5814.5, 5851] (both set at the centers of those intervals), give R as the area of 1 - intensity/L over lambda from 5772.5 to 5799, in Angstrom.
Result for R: 0.6 Angstrom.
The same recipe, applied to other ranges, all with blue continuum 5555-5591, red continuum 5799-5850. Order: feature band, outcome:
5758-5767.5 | -0.18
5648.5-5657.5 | 0.17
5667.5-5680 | 0.11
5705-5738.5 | 0.36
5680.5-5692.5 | 0.16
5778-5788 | 0.49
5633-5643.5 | 0.04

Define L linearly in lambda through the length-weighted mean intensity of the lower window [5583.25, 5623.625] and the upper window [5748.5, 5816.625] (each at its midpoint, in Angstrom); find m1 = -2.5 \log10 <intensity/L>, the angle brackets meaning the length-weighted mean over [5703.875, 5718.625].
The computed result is 0.03 mag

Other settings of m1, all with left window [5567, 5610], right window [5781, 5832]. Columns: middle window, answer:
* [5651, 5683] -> 0.006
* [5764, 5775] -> -0.030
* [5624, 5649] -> -0.020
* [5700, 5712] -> 0.050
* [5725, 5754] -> -0.022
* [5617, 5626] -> -0.013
